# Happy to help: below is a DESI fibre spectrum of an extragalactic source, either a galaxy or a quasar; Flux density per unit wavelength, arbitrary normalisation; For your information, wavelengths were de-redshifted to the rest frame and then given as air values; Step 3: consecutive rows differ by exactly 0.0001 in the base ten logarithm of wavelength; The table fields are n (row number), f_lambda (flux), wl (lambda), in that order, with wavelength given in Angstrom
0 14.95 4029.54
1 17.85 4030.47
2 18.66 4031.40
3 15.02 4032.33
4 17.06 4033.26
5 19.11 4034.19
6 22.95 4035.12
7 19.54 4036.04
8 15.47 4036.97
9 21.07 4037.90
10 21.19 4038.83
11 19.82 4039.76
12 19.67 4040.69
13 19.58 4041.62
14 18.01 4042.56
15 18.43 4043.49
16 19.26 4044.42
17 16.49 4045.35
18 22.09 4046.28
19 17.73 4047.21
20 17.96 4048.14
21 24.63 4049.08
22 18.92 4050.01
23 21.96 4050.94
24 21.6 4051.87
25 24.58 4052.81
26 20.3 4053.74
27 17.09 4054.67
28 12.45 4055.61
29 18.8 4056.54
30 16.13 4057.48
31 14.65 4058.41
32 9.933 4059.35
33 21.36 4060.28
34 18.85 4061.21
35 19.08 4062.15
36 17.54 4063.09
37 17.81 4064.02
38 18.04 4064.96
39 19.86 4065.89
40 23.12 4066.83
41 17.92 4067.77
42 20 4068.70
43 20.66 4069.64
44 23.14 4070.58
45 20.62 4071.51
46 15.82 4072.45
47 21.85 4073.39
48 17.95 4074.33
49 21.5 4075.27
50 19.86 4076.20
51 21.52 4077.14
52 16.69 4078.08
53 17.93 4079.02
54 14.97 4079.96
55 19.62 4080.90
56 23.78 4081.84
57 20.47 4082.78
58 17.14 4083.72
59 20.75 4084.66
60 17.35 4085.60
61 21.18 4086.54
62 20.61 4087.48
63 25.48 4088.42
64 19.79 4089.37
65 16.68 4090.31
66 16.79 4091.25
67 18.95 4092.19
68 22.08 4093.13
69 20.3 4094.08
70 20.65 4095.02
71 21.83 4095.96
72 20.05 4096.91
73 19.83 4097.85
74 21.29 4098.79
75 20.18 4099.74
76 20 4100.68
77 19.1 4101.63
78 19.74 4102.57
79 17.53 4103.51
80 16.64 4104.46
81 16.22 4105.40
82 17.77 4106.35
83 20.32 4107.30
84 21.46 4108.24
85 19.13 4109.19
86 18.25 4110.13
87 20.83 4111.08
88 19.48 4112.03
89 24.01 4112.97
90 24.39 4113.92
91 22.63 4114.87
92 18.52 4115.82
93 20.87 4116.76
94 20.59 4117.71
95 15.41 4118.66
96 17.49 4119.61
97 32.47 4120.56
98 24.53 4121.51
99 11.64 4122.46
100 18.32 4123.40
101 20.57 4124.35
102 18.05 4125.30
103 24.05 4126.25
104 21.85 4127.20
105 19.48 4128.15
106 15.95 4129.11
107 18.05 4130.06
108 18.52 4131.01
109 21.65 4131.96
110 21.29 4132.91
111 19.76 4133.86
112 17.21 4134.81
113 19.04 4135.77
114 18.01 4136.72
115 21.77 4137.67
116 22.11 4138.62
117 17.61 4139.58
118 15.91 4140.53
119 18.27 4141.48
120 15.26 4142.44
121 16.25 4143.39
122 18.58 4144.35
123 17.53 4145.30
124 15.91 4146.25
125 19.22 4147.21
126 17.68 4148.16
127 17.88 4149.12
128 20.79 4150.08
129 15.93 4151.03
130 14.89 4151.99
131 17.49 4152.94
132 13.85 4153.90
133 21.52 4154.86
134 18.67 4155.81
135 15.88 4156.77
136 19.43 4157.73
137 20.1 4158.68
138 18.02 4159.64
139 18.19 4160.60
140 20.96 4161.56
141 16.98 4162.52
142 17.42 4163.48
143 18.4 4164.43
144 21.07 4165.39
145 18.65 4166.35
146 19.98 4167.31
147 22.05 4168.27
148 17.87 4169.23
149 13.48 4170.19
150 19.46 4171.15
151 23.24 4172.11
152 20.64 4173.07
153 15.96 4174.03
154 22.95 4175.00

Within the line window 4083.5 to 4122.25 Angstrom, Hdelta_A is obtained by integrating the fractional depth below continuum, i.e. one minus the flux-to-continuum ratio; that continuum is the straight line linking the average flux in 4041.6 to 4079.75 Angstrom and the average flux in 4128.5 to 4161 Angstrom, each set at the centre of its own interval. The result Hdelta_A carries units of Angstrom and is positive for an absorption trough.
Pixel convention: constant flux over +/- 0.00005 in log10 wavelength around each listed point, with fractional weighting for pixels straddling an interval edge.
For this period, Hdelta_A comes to -3.3 Angstrom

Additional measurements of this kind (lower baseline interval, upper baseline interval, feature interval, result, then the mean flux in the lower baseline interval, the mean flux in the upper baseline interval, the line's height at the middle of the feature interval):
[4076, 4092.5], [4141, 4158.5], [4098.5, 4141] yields -3.2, 19.4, 17.5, 18.4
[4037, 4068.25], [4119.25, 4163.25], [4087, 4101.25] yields -1.1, 18.9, 18.8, 18.9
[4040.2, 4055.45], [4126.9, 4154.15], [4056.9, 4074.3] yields 0.7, 19.7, 18.2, 19.4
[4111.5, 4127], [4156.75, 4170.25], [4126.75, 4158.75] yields 2.4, 20.8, 18.8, 19.8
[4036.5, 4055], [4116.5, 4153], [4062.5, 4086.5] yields 0.1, 19.8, 18.9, 19.5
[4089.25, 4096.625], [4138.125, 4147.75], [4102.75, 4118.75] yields -0.7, 19.6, 17.7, 18.9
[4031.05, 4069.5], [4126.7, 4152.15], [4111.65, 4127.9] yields -2.0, 18.9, 18.4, 18.5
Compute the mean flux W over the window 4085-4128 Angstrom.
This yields 20.1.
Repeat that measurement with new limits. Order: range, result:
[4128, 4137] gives 18.9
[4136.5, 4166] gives 18.1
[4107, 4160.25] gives 19.2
